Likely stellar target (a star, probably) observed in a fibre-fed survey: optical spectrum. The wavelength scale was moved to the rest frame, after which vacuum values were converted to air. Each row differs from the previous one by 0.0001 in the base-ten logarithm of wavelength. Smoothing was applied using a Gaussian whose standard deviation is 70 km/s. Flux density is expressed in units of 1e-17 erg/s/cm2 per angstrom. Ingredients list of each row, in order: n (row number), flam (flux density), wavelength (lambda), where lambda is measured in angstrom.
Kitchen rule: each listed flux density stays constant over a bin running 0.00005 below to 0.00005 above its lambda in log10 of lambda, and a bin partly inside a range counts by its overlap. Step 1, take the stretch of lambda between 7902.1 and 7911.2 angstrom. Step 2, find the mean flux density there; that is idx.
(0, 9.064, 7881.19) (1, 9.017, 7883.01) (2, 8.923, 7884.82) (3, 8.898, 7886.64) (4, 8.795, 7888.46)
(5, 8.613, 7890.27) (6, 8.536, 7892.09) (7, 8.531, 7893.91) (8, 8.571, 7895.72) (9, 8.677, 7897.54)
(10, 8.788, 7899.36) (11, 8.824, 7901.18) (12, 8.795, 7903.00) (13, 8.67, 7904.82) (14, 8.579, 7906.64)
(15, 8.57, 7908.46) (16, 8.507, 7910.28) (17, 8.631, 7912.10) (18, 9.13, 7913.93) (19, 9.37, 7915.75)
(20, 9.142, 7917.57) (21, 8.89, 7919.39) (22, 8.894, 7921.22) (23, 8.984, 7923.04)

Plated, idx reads 8.63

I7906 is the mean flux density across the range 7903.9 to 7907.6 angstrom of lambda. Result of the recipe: 8.63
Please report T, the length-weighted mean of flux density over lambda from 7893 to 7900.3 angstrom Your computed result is 8.65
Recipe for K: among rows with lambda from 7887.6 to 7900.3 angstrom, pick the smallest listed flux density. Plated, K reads 8.531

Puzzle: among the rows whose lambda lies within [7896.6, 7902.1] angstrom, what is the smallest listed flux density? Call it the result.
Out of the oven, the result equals 8.677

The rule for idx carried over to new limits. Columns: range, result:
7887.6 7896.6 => 8.62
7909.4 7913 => 8.57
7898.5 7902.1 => 8.8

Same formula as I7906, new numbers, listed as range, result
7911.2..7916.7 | 9.04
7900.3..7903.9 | 8.81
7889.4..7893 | 8.56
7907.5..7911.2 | 8.55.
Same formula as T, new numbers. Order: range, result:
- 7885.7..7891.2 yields 8.76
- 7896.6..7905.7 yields 8.75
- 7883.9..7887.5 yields 8.91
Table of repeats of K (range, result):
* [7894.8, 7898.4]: 8.571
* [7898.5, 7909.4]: 8.57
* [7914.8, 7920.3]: 8.89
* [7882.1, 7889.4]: 8.795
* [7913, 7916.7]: 9.13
